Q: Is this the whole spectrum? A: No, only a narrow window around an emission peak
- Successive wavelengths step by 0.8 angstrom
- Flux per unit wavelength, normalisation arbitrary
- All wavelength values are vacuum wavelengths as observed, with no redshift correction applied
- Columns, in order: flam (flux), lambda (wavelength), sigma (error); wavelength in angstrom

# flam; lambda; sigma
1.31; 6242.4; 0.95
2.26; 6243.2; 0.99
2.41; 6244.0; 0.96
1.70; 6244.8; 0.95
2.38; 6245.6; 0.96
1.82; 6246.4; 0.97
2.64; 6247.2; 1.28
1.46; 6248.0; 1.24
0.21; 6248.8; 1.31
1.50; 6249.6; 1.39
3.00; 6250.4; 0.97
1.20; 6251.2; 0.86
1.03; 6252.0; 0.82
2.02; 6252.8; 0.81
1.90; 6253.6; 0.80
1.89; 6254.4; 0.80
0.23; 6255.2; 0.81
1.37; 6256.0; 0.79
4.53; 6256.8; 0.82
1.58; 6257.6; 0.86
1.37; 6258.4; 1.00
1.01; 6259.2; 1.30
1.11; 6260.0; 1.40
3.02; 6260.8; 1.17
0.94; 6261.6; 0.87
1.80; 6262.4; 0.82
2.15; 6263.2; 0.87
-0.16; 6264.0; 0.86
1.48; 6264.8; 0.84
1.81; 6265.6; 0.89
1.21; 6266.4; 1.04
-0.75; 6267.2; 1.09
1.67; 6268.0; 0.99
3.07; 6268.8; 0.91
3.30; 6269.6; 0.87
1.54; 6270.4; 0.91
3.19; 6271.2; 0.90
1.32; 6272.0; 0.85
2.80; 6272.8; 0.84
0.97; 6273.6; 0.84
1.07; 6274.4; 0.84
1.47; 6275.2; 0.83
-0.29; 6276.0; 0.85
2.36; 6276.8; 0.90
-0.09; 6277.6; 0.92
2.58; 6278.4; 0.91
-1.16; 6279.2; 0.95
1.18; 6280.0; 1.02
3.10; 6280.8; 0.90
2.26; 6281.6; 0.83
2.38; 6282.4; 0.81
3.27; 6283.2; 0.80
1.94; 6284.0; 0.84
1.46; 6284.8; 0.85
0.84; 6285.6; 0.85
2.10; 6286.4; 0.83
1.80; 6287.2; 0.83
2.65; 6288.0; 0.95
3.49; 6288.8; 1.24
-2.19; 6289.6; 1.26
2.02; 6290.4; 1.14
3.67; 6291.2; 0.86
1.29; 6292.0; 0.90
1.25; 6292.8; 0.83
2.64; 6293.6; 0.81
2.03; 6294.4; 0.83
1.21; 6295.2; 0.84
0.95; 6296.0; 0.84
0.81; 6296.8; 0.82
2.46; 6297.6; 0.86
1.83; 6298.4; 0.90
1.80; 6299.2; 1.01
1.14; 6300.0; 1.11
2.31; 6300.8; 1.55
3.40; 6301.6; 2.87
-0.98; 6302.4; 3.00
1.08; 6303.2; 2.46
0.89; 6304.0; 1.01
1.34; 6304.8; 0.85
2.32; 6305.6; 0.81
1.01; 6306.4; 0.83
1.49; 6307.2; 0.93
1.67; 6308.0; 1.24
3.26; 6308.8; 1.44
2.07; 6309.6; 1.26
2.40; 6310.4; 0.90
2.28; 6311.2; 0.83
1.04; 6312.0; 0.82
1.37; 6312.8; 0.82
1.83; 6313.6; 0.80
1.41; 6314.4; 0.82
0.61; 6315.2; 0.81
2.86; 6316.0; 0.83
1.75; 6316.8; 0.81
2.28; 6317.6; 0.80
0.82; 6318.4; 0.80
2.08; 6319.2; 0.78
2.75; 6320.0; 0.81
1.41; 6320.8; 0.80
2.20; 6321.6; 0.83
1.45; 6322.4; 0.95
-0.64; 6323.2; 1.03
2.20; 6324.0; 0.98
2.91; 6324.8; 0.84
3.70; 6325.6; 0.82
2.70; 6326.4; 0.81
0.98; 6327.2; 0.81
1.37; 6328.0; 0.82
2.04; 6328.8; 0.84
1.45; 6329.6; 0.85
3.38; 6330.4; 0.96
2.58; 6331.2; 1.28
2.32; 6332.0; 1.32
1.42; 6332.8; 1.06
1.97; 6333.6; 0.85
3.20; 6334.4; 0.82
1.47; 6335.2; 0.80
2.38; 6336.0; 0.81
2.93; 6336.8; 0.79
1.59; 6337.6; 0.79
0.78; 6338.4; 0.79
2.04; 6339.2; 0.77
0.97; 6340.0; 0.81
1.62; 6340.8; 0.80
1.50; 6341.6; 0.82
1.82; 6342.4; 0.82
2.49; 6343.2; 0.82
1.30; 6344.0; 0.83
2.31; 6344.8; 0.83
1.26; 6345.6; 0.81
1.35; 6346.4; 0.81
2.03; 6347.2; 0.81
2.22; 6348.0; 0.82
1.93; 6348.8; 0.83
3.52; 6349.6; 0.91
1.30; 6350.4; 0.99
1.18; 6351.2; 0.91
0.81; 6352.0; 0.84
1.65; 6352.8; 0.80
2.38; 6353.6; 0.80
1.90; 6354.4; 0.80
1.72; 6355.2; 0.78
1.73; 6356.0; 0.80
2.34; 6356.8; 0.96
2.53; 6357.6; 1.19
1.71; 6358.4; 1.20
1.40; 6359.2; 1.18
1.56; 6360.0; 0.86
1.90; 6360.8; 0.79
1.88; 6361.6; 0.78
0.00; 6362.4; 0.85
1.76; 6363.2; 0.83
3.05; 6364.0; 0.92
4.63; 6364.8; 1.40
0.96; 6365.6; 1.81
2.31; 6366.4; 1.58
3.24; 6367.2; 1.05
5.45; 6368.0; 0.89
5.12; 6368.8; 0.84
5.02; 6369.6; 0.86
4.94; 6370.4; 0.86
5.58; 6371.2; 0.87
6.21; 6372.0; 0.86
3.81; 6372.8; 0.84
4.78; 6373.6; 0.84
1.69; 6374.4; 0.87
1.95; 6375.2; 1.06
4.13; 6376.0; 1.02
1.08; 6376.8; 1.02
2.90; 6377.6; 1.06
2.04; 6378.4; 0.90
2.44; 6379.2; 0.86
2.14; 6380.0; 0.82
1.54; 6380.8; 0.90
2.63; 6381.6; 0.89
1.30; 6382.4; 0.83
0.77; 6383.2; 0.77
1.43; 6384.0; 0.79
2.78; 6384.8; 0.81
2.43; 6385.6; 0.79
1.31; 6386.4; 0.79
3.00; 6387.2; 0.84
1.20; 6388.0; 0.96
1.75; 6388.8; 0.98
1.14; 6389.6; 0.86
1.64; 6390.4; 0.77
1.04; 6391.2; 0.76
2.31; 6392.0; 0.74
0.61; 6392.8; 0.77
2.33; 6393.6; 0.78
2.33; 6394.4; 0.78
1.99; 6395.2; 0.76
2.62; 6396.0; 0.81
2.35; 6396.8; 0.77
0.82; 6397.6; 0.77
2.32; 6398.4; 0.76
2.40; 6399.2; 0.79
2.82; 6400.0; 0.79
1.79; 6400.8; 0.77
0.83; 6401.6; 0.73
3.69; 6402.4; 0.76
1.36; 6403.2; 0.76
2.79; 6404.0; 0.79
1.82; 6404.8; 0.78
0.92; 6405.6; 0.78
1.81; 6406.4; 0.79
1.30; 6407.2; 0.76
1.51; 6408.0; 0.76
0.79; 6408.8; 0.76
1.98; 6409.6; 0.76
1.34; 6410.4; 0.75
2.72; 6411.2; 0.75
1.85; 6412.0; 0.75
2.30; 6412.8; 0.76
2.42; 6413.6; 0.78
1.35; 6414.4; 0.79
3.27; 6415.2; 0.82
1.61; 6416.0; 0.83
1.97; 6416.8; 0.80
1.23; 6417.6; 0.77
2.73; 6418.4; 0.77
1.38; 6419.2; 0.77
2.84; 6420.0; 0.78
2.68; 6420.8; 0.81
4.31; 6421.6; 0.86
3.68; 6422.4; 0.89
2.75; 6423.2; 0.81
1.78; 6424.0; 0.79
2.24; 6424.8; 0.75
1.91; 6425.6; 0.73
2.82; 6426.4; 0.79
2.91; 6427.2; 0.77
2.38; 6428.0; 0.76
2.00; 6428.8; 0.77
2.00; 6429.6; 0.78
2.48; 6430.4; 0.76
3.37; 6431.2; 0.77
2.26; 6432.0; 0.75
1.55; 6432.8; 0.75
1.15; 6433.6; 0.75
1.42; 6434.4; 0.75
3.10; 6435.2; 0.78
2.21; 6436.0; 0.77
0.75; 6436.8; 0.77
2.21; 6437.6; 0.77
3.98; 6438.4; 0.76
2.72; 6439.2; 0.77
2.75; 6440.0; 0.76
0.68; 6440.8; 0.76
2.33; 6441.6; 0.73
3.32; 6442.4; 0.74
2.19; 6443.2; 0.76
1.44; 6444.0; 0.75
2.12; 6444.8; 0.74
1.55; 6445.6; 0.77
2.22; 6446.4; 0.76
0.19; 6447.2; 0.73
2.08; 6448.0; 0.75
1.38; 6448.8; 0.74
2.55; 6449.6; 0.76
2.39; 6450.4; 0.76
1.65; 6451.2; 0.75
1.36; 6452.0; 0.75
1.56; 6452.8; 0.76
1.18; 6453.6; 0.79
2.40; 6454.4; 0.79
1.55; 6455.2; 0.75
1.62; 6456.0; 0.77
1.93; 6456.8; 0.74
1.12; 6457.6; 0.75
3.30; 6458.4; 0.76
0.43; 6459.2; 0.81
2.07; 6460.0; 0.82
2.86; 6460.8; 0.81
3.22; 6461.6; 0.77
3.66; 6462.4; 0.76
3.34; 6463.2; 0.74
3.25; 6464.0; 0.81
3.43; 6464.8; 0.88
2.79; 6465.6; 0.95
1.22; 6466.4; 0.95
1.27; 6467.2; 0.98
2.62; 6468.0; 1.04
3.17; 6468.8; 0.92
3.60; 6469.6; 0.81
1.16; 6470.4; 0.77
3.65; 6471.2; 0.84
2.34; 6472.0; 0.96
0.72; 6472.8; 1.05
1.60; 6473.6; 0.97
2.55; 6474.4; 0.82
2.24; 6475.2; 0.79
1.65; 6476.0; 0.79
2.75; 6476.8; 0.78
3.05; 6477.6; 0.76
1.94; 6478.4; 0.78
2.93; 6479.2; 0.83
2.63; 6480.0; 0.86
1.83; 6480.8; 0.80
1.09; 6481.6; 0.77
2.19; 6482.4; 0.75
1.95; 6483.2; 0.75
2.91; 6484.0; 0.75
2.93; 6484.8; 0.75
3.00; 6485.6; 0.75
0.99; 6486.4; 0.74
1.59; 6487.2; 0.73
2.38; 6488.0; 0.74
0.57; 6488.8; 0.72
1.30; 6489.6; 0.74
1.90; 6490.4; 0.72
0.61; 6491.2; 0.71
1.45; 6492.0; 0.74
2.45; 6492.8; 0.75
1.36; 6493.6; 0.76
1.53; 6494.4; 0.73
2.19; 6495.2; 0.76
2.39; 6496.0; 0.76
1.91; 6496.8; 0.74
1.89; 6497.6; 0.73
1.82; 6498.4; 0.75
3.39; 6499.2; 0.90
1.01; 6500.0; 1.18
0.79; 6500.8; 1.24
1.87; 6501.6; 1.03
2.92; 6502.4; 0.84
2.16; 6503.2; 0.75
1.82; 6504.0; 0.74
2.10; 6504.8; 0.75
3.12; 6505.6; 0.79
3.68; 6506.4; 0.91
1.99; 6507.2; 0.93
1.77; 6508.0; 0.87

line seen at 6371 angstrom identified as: [O II]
